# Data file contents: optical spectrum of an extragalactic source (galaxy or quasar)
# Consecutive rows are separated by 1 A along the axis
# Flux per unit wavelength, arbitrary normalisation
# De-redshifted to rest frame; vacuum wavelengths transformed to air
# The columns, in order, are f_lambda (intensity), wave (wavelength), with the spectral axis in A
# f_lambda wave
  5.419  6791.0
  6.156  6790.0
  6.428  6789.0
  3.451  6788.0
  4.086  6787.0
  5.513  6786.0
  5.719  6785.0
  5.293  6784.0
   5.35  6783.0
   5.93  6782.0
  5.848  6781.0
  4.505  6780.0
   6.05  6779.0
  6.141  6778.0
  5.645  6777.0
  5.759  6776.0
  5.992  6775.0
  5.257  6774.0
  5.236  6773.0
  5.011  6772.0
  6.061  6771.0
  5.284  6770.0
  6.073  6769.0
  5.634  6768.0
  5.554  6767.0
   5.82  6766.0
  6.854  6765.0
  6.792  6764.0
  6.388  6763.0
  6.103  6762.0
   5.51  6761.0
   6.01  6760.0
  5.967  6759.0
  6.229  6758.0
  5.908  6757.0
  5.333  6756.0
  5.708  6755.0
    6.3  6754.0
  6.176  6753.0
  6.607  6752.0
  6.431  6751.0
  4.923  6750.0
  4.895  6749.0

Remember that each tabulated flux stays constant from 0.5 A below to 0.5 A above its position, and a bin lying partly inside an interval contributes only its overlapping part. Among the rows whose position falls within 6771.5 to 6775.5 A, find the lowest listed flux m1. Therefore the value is 5.011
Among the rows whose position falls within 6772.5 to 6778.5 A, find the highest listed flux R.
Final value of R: 6.141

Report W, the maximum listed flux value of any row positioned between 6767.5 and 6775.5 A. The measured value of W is 6.073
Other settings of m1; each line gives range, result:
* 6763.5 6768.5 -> 5.554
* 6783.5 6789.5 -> 3.451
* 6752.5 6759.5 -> 5.333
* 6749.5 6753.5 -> 4.923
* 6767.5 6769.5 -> 5.634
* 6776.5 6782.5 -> 4.505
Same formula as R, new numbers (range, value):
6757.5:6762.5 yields 6.229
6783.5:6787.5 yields 5.719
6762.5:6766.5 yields 6.854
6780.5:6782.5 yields 5.93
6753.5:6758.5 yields 6.3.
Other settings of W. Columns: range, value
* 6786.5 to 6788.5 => 4.086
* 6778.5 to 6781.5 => 6.05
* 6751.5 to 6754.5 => 6.607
